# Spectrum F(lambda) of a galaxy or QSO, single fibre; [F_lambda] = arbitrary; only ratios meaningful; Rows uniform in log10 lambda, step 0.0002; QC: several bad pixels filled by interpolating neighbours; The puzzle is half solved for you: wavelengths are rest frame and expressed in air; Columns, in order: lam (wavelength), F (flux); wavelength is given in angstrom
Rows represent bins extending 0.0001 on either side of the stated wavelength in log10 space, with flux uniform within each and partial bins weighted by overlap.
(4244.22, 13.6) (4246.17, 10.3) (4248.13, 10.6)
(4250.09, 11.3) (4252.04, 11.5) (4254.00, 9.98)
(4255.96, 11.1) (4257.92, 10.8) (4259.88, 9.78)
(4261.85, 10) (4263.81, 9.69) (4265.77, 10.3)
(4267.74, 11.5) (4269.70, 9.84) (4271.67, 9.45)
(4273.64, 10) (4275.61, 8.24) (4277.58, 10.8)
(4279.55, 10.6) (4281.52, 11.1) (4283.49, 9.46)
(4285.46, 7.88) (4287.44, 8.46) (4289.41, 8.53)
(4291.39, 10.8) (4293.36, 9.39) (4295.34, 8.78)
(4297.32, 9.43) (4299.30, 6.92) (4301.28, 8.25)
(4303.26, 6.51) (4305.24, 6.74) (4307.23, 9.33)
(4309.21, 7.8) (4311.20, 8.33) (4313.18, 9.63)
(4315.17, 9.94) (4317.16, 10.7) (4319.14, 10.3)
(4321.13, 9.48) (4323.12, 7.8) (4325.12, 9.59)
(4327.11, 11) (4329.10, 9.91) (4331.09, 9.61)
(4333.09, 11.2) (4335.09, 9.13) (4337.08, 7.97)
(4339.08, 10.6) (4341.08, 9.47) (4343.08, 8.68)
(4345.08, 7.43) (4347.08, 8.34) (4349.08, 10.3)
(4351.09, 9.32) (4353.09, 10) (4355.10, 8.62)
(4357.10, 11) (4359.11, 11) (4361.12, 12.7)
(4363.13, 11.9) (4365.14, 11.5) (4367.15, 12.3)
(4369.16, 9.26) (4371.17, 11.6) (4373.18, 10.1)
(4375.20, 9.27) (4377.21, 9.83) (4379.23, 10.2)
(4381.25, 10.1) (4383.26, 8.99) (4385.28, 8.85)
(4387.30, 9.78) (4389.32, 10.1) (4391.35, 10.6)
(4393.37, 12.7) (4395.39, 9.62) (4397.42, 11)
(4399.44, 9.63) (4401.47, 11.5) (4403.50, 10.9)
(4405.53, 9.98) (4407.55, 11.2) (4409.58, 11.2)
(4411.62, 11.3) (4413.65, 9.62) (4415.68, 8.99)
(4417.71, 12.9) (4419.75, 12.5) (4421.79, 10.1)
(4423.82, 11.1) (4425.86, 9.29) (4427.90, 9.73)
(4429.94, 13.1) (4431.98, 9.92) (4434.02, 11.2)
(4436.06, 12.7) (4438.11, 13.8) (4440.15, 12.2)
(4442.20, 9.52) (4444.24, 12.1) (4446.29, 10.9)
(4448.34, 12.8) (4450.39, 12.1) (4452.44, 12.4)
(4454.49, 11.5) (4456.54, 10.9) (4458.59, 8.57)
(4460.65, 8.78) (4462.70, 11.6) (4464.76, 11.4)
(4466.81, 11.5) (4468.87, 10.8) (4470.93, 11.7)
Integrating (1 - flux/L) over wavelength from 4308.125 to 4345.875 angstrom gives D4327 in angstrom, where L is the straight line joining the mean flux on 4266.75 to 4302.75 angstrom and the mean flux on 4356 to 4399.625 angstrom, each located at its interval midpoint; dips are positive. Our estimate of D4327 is 1.9 angstrom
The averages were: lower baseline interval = 9.37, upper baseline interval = 10.6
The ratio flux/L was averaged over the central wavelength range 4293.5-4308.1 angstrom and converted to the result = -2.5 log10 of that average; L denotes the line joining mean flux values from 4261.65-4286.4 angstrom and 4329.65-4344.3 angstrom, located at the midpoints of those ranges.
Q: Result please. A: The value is 0.21 mag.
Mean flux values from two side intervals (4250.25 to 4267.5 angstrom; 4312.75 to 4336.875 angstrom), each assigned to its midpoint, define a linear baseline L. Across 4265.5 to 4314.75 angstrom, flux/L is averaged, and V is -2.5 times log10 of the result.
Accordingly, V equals 0.12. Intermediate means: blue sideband 10.5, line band 9.11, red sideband 9.8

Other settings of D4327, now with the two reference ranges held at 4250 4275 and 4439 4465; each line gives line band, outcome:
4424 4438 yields -0.2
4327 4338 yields 0.9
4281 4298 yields 1.9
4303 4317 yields 2.6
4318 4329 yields 1.0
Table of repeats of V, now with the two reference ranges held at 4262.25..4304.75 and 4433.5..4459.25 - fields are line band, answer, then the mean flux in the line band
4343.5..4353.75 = 0.14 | 9.03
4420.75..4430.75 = 0.07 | 10.6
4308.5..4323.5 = 0.05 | 9.34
